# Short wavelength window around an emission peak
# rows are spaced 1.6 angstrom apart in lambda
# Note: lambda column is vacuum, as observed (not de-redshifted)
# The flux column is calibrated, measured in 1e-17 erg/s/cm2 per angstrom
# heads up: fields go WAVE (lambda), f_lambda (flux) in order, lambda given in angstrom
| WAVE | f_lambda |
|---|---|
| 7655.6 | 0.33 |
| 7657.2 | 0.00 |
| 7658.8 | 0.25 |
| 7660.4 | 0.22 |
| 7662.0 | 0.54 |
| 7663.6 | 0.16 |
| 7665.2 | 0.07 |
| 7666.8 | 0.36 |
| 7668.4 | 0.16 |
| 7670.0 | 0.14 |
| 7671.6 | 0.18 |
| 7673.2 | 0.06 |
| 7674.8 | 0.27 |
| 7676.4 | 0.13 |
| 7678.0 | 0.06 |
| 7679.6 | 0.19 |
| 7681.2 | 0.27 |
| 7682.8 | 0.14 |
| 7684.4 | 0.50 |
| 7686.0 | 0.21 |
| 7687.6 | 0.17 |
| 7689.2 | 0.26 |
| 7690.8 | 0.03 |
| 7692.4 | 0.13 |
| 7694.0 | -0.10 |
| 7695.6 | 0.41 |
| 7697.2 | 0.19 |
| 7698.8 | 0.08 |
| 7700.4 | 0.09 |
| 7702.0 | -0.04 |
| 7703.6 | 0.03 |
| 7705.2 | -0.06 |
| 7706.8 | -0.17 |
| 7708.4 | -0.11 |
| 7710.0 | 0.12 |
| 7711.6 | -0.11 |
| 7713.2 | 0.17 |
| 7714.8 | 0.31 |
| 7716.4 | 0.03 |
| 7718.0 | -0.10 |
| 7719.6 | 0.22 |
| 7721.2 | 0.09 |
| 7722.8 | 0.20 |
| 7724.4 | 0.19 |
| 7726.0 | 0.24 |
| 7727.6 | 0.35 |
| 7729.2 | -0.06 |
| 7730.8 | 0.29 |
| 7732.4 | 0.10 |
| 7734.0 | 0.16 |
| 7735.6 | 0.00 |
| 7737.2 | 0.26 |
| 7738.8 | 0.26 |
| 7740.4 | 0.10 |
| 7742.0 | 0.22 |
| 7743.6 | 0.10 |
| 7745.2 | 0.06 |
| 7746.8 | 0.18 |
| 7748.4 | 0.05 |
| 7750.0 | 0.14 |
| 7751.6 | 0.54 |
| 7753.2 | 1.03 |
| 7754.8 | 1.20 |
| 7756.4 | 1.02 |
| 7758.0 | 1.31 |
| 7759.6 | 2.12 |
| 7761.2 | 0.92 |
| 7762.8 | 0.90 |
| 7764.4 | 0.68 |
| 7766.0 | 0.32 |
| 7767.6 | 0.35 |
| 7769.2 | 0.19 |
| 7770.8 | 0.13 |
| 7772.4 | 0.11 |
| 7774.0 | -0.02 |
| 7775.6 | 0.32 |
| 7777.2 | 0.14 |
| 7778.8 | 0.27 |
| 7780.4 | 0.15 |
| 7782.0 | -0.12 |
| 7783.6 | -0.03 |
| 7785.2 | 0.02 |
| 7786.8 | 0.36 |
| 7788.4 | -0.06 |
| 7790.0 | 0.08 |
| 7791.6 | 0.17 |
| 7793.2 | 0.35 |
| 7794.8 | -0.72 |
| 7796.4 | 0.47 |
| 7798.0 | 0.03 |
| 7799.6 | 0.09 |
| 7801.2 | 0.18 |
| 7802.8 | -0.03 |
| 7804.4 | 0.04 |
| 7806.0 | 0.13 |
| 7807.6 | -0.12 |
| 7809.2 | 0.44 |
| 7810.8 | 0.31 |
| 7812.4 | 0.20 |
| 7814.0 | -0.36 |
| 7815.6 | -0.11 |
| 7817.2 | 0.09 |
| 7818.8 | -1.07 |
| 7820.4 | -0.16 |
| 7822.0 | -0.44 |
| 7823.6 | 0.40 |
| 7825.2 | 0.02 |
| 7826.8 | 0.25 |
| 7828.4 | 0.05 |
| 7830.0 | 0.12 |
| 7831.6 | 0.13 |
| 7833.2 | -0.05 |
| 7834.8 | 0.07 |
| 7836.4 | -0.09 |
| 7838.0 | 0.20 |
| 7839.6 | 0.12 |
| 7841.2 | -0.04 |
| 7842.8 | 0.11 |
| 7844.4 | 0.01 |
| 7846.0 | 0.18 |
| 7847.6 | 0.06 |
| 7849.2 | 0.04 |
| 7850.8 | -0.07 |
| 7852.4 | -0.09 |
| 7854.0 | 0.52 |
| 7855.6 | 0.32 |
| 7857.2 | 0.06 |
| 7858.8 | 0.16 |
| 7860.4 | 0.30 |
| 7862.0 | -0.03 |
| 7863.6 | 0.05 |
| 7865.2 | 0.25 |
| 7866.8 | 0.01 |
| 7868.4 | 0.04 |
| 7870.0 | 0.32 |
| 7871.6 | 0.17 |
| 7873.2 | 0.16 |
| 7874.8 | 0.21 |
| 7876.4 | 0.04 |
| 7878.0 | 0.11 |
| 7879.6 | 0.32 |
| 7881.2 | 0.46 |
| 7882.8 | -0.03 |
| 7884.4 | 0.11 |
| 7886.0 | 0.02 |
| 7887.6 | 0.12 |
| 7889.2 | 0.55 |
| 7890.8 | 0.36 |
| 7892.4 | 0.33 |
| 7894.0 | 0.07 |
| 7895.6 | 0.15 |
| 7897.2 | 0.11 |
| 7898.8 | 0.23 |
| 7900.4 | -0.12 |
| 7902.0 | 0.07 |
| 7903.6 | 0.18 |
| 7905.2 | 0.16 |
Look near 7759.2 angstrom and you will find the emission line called [O II] 3727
